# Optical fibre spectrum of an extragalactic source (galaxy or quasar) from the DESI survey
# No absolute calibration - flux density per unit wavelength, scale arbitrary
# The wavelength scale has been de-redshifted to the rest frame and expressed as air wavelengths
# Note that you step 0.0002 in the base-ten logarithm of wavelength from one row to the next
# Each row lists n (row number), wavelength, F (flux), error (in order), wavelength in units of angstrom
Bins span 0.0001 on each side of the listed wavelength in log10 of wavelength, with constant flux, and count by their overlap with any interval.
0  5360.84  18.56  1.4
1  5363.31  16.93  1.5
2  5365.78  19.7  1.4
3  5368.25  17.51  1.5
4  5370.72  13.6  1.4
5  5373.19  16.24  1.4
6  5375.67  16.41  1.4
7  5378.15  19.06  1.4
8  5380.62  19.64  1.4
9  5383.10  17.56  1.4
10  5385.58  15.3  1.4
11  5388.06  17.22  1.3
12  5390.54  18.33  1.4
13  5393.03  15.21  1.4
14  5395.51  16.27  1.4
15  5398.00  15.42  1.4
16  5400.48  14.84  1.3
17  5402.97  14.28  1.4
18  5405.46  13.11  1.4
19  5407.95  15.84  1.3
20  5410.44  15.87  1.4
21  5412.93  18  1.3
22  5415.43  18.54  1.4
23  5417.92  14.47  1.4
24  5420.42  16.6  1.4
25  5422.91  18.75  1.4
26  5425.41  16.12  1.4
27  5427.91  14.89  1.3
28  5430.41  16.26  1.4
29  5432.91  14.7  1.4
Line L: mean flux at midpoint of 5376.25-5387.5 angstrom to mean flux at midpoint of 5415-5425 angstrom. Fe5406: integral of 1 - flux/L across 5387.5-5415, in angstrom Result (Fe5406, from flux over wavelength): 2.3 angstrom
